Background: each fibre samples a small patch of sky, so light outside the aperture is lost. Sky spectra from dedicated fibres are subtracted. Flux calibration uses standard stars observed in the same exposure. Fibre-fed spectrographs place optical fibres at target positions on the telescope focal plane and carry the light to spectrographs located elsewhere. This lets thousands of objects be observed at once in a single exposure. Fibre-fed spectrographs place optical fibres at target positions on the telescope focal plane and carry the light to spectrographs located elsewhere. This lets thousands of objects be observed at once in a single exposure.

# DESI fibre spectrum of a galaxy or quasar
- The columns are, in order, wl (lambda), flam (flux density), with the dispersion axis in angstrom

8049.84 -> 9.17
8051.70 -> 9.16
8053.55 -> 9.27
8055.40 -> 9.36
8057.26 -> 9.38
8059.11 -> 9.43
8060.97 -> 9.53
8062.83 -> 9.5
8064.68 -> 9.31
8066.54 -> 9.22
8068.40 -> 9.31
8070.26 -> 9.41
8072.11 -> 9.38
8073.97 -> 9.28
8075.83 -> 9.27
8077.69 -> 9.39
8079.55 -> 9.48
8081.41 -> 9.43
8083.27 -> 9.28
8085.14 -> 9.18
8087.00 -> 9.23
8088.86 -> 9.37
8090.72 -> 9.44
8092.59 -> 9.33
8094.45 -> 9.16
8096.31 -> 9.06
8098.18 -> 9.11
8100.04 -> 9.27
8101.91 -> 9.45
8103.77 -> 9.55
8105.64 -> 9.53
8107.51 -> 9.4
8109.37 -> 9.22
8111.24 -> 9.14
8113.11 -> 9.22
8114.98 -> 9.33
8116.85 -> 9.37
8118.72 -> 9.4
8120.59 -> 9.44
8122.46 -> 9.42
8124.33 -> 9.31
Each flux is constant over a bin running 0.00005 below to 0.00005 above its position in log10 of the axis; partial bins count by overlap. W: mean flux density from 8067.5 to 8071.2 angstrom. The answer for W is 9.38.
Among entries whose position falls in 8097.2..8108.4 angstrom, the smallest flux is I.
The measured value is 9.11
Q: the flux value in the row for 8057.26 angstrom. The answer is 9.38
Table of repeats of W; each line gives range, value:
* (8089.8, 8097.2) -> 9.25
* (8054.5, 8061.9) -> 9.42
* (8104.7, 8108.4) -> 9.45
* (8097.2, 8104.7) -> 9.34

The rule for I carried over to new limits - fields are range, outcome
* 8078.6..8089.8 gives 9.18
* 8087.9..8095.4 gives 9.16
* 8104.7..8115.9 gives 9.14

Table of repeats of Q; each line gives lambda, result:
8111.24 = 9.14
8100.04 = 9.27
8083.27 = 9.28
